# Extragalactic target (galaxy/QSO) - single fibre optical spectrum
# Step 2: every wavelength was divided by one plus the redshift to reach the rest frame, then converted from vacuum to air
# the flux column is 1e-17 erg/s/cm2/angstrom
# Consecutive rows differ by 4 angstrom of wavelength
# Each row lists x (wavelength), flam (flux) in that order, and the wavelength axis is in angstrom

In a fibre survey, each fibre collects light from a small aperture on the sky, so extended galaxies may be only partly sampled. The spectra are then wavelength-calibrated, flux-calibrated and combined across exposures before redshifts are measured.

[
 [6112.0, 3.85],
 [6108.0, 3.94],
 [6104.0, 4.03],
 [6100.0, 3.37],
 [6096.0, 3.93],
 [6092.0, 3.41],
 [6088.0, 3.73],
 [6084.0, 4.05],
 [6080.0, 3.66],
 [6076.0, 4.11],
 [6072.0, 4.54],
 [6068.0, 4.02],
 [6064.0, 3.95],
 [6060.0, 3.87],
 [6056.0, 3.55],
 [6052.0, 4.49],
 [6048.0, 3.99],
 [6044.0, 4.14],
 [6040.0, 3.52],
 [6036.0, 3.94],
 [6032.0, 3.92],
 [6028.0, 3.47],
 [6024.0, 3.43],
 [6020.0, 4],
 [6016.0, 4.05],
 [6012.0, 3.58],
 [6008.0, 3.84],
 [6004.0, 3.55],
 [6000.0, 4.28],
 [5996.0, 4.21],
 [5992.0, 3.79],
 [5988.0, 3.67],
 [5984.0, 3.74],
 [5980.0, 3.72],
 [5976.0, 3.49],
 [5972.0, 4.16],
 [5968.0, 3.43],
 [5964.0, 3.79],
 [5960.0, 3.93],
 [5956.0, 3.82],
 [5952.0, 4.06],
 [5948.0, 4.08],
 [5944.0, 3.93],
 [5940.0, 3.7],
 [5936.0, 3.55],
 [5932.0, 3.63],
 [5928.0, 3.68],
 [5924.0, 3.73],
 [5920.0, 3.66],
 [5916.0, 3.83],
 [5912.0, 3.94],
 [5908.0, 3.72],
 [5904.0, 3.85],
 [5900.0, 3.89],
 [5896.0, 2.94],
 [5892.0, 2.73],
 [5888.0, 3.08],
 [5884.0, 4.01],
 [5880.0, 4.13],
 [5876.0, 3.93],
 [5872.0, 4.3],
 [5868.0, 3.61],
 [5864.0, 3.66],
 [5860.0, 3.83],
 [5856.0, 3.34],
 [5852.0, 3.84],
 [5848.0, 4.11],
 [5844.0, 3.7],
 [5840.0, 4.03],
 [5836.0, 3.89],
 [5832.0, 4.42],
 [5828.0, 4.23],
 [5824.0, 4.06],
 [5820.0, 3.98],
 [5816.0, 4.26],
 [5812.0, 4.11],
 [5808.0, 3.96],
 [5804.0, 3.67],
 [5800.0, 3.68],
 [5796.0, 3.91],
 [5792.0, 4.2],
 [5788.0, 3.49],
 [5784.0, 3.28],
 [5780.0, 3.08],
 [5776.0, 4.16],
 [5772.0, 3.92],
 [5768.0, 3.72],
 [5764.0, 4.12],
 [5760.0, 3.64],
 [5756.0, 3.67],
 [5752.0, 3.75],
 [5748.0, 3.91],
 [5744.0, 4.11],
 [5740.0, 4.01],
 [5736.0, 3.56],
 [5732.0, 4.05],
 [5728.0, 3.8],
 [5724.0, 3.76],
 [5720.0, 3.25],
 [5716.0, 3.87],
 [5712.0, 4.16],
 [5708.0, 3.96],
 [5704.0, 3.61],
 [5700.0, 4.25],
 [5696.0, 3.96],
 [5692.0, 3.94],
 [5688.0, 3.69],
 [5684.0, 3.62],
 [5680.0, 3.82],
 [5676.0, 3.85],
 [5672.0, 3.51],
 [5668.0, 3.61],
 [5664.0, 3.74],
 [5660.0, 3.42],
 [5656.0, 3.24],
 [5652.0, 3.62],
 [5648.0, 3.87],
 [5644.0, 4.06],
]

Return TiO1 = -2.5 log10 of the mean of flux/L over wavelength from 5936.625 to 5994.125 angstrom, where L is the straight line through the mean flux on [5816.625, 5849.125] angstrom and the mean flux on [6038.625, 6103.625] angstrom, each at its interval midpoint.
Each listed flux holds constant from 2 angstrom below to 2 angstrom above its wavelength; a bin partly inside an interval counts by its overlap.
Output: 0.05 mag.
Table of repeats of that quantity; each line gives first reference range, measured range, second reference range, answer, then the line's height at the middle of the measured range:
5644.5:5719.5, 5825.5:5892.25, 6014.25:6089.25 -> 0.00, 3.84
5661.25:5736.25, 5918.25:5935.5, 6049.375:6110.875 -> 0.06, 3.86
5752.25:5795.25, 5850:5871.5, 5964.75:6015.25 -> 0.02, 3.76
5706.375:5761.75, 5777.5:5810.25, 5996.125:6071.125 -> 0.05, 3.83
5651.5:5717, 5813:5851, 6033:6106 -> -0.07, 3.81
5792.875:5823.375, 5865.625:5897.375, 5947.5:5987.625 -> 0.08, 3.89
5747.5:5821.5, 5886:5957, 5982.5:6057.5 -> 0.05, 3.84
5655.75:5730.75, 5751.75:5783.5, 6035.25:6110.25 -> 0.01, 3.78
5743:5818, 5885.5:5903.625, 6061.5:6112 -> 0.18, 3.85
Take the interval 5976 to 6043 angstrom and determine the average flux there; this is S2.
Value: 3.79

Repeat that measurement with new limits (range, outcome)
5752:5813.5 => 3.77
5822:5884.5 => 3.94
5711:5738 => 3.76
